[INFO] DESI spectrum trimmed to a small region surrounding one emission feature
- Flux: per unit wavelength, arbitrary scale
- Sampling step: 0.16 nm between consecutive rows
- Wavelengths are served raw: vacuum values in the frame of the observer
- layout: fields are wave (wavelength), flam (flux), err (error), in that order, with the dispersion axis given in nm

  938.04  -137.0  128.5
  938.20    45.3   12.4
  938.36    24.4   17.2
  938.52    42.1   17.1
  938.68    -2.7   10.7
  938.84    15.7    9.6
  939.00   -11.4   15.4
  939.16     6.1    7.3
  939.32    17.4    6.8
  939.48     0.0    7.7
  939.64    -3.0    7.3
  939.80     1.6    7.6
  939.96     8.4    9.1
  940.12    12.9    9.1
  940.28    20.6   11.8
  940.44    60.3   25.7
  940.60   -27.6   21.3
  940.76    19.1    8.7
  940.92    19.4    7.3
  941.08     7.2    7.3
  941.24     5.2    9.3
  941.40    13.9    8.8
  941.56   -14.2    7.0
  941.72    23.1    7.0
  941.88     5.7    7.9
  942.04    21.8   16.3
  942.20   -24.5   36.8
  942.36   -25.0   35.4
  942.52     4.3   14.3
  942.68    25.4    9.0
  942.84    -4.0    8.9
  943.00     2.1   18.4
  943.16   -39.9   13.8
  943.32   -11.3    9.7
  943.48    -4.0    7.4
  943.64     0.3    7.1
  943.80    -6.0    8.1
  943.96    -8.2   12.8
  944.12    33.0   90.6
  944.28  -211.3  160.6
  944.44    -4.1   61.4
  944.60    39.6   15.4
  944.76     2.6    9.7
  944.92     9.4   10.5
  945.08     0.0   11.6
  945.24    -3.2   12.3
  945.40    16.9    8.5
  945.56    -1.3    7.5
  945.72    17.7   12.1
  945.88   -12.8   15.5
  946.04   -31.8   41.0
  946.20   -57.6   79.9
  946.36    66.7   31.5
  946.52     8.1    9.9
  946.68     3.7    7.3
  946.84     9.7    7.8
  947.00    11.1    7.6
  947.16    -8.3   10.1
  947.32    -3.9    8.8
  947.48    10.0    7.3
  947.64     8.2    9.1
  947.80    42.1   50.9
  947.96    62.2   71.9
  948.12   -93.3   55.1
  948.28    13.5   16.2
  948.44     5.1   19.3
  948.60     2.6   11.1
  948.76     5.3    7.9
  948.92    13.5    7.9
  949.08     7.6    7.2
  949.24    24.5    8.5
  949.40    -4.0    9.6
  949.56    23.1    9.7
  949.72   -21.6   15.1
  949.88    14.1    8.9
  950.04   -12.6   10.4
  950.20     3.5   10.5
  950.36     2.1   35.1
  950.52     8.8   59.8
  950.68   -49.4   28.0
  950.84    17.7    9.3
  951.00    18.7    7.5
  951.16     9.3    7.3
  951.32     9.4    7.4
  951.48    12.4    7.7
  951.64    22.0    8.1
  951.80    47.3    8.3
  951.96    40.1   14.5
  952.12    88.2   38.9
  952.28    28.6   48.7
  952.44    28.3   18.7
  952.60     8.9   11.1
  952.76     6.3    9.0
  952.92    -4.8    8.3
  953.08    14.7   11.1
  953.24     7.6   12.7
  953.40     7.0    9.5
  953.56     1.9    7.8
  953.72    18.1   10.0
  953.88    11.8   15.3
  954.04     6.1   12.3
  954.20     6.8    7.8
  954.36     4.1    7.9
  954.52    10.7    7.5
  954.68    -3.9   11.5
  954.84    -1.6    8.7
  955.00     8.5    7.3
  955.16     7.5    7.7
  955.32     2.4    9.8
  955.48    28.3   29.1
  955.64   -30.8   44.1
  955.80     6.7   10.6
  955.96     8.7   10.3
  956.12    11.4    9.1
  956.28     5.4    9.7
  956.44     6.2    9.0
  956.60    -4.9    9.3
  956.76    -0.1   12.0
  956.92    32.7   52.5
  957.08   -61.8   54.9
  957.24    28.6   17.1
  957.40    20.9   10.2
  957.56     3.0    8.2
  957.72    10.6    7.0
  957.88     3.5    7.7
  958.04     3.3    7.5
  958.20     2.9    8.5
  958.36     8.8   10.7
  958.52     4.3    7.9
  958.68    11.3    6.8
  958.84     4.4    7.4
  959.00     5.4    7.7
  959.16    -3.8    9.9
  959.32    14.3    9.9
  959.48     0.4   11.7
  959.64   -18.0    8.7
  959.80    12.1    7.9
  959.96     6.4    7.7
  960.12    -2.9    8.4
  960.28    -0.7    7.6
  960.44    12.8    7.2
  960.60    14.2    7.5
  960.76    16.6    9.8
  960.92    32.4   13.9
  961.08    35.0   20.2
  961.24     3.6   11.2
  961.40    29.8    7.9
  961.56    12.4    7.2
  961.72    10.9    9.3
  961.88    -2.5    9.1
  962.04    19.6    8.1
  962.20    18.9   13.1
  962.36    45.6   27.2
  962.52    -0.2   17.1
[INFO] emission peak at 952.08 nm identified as H-beta 4861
